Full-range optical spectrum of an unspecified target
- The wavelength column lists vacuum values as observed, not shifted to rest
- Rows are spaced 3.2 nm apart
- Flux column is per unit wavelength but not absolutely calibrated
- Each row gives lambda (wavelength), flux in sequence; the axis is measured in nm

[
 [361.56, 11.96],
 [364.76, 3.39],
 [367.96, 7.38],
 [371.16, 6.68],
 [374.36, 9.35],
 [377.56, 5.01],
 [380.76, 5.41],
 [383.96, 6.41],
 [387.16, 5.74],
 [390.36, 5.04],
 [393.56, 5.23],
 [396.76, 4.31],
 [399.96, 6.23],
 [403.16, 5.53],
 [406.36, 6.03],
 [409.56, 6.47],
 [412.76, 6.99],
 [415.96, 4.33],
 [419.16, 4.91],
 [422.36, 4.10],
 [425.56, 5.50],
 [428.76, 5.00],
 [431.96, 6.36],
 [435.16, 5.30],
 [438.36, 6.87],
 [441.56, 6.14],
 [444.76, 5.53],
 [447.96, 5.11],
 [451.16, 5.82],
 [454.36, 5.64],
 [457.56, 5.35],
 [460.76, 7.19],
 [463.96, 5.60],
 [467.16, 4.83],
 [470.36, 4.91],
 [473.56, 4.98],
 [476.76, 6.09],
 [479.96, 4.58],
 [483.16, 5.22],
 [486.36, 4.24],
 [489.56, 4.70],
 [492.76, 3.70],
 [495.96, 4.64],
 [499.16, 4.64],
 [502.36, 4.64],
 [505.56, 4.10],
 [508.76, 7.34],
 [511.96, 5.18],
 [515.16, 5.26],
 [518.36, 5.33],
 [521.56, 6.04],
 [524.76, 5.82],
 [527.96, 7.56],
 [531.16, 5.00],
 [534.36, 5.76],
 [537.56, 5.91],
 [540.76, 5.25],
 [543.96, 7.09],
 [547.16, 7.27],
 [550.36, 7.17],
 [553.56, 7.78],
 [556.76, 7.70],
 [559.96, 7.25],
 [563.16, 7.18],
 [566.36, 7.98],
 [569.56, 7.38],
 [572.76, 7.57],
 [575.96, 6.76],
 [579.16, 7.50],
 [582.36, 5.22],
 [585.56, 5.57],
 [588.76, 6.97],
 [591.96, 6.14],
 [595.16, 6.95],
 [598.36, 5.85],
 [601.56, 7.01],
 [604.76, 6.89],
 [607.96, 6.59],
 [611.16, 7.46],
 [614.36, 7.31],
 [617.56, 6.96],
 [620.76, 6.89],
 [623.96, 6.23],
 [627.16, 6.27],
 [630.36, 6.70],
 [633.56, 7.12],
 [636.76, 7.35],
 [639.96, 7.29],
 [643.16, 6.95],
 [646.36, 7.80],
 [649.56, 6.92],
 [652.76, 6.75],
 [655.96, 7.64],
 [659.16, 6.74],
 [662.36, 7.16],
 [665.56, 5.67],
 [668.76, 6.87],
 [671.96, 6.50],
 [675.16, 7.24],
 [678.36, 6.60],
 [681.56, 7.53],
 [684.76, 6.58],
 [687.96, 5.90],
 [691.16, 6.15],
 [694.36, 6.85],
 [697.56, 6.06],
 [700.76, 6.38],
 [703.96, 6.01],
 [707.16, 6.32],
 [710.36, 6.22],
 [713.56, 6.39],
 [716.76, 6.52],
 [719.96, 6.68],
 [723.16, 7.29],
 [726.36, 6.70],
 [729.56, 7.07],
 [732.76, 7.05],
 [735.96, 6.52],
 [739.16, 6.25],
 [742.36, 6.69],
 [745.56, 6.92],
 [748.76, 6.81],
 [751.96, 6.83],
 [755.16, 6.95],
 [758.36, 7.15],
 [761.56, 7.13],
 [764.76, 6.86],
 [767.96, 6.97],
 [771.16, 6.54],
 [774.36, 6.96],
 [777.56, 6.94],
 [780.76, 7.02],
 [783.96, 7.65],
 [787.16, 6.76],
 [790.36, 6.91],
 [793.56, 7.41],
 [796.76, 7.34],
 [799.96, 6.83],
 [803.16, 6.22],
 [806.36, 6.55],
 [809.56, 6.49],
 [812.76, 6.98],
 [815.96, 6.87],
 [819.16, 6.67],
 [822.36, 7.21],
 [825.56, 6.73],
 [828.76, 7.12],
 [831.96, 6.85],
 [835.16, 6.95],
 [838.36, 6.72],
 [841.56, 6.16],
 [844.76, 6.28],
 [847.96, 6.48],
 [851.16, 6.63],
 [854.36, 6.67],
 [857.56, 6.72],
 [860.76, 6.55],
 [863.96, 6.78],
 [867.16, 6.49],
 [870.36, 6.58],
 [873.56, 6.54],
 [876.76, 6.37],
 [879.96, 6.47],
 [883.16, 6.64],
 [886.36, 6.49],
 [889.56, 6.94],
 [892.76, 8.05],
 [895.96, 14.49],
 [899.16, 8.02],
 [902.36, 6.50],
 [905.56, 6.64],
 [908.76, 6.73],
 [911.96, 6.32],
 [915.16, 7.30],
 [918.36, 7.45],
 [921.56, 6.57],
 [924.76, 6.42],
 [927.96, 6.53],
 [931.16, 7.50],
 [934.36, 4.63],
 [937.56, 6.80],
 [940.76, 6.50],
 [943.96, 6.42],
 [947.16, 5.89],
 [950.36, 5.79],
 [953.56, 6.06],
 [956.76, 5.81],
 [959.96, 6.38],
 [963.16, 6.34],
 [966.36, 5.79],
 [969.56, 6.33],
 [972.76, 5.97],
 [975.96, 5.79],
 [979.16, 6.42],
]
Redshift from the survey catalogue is 0.363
